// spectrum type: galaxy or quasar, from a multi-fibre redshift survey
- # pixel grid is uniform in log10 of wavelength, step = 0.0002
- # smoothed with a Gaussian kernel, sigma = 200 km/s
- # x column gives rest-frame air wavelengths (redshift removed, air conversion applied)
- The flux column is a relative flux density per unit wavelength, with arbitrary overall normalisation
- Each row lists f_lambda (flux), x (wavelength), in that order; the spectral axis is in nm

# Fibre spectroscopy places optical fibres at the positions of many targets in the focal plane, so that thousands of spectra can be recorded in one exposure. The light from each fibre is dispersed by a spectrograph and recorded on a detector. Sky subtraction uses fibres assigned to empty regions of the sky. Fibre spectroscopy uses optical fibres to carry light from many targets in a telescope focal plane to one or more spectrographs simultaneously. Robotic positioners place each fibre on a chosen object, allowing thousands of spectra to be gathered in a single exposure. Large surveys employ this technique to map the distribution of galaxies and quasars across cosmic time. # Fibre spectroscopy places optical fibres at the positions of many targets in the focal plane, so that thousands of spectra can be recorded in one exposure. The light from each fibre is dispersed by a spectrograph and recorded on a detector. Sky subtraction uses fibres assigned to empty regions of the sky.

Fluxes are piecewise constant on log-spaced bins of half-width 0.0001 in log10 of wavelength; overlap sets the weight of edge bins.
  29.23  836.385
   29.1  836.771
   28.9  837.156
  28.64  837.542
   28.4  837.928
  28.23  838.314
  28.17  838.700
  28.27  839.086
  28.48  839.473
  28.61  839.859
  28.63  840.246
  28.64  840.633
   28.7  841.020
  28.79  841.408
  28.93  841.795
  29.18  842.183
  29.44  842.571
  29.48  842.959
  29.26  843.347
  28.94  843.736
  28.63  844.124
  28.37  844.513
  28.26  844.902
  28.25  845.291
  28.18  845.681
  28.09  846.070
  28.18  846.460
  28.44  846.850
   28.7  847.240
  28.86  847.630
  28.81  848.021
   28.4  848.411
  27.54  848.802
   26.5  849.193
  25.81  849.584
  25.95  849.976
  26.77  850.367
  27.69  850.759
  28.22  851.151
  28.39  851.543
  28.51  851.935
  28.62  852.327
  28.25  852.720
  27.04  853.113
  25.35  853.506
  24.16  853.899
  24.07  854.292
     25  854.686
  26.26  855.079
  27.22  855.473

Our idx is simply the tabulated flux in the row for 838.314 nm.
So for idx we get 28.23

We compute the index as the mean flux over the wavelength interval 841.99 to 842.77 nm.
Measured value 29.3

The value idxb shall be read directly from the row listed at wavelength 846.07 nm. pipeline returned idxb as 28.09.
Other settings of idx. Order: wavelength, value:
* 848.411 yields 28.4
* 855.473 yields 27.22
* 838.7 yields 28.17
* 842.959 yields 29.48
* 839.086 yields 28.27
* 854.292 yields 24.07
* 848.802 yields 27.54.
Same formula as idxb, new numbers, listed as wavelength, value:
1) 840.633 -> 28.64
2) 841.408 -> 28.79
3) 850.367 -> 26.77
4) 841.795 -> 28.93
